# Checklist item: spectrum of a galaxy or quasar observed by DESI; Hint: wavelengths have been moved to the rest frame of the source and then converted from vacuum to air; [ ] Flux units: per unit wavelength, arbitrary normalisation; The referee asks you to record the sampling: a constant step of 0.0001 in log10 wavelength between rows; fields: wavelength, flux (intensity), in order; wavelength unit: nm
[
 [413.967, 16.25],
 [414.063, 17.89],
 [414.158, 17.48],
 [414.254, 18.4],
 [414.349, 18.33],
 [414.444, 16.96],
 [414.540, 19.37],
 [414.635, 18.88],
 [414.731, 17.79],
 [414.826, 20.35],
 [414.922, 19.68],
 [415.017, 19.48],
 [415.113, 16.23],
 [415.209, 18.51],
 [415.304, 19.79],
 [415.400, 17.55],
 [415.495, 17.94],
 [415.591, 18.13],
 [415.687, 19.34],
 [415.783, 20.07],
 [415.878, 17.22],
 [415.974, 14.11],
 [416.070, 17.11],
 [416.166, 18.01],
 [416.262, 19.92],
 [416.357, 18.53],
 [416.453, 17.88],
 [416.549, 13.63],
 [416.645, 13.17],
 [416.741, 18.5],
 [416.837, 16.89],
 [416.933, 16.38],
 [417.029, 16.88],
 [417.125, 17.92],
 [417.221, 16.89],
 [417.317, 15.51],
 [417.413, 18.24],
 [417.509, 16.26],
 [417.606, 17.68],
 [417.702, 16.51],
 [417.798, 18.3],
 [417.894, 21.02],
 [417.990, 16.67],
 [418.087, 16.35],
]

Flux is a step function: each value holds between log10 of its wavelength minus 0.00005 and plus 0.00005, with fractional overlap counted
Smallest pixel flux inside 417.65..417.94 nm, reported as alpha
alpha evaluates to 16.51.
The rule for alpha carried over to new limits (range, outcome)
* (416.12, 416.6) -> 13.63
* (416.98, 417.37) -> 15.51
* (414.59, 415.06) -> 17.79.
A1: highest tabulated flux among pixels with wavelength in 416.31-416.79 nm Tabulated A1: 18.53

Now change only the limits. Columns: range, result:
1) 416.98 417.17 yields 17.92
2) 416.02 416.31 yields 19.92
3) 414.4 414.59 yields 19.37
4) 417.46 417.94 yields 21.02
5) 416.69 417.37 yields 18.5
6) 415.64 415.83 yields 20.07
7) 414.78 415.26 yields 20.35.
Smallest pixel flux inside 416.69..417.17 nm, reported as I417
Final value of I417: 16.38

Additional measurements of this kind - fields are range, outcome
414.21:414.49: 16.96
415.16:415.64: 17.55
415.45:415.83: 17.94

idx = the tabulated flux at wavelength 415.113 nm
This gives 16.23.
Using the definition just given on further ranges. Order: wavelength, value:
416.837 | 16.89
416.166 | 18.01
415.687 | 19.34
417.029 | 16.88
